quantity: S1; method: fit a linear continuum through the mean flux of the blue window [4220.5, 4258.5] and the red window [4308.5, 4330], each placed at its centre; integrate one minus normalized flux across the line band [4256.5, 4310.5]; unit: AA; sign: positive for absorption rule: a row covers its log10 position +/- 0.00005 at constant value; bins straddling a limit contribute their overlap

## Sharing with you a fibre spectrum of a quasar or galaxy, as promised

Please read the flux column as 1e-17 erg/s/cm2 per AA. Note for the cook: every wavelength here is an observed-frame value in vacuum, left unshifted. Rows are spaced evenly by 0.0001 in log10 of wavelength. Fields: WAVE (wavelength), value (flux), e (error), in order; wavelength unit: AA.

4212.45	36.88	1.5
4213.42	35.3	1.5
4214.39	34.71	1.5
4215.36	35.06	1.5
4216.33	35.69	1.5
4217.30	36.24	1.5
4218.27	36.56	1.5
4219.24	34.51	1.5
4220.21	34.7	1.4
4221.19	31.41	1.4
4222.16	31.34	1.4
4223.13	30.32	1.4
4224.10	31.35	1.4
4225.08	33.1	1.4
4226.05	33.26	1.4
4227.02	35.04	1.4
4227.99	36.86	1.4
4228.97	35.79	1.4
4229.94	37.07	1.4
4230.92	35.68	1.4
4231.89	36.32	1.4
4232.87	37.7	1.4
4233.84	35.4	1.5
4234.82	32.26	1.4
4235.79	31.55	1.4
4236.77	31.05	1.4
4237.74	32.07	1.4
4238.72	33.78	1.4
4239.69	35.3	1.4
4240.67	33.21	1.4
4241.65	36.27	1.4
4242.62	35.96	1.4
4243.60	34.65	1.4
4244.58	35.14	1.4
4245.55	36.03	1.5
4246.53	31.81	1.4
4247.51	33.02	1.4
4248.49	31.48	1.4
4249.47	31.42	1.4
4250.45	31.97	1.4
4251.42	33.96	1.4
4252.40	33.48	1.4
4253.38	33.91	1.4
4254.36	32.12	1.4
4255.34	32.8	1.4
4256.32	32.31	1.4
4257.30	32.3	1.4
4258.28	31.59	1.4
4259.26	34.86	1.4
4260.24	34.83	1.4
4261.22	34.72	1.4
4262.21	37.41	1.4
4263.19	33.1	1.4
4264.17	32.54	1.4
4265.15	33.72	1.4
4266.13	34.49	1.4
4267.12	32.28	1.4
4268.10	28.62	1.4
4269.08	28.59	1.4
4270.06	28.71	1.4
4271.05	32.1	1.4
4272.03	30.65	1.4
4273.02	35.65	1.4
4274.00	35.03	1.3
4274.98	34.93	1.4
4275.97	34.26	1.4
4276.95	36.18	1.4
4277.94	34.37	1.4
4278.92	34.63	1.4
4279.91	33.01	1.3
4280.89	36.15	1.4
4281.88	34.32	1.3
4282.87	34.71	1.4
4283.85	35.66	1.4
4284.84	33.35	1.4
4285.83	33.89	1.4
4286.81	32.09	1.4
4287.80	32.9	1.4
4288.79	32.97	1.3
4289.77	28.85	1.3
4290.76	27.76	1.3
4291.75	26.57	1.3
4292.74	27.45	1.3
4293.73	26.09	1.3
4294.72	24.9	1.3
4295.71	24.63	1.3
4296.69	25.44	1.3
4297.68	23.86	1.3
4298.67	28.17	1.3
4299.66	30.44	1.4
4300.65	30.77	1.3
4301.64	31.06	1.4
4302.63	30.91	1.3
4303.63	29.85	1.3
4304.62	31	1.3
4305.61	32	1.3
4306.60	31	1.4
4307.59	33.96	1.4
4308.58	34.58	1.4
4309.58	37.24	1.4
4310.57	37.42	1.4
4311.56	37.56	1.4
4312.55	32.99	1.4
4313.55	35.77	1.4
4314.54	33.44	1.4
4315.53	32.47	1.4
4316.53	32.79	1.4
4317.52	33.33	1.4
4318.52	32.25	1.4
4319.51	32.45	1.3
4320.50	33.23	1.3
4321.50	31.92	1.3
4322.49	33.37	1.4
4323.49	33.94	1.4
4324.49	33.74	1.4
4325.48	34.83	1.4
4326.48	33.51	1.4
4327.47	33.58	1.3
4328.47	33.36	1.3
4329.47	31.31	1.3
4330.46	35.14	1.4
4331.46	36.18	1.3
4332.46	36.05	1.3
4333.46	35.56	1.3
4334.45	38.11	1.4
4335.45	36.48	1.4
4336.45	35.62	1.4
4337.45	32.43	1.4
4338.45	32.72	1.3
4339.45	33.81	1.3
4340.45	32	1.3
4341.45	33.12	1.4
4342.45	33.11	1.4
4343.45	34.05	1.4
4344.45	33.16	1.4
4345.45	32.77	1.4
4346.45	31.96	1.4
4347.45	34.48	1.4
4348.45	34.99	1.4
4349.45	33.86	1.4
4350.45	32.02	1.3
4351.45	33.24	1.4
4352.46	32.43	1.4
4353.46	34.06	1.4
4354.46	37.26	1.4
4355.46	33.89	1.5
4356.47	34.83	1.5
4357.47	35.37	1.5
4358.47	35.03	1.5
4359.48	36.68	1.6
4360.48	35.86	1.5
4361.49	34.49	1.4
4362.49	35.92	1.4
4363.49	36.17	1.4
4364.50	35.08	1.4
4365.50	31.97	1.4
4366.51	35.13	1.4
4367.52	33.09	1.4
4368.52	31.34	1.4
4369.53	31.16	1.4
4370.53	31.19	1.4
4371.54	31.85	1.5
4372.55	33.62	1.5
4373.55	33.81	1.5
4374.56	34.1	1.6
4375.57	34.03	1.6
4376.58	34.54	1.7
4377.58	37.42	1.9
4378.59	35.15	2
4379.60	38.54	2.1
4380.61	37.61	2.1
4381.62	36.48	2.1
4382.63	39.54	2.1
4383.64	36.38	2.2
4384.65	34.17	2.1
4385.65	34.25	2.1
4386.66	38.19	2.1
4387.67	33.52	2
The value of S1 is 2.93 AA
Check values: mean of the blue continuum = 33.6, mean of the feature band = 31.9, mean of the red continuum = 33.9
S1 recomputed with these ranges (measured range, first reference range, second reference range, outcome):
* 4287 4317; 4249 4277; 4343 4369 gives 2.4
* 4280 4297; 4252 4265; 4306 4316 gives 1.8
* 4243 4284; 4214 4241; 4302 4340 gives 0.8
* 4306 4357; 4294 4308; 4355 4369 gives -3.5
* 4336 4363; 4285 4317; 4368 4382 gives -0.7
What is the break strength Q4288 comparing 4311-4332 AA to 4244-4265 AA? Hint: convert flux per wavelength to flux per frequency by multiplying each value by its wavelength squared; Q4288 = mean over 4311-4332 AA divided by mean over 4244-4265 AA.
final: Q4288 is 1.04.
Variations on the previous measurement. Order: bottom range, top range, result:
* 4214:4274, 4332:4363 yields 1.07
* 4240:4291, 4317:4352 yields 1.05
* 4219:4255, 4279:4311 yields 0.94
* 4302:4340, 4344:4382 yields 1.03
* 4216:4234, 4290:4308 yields 0.86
